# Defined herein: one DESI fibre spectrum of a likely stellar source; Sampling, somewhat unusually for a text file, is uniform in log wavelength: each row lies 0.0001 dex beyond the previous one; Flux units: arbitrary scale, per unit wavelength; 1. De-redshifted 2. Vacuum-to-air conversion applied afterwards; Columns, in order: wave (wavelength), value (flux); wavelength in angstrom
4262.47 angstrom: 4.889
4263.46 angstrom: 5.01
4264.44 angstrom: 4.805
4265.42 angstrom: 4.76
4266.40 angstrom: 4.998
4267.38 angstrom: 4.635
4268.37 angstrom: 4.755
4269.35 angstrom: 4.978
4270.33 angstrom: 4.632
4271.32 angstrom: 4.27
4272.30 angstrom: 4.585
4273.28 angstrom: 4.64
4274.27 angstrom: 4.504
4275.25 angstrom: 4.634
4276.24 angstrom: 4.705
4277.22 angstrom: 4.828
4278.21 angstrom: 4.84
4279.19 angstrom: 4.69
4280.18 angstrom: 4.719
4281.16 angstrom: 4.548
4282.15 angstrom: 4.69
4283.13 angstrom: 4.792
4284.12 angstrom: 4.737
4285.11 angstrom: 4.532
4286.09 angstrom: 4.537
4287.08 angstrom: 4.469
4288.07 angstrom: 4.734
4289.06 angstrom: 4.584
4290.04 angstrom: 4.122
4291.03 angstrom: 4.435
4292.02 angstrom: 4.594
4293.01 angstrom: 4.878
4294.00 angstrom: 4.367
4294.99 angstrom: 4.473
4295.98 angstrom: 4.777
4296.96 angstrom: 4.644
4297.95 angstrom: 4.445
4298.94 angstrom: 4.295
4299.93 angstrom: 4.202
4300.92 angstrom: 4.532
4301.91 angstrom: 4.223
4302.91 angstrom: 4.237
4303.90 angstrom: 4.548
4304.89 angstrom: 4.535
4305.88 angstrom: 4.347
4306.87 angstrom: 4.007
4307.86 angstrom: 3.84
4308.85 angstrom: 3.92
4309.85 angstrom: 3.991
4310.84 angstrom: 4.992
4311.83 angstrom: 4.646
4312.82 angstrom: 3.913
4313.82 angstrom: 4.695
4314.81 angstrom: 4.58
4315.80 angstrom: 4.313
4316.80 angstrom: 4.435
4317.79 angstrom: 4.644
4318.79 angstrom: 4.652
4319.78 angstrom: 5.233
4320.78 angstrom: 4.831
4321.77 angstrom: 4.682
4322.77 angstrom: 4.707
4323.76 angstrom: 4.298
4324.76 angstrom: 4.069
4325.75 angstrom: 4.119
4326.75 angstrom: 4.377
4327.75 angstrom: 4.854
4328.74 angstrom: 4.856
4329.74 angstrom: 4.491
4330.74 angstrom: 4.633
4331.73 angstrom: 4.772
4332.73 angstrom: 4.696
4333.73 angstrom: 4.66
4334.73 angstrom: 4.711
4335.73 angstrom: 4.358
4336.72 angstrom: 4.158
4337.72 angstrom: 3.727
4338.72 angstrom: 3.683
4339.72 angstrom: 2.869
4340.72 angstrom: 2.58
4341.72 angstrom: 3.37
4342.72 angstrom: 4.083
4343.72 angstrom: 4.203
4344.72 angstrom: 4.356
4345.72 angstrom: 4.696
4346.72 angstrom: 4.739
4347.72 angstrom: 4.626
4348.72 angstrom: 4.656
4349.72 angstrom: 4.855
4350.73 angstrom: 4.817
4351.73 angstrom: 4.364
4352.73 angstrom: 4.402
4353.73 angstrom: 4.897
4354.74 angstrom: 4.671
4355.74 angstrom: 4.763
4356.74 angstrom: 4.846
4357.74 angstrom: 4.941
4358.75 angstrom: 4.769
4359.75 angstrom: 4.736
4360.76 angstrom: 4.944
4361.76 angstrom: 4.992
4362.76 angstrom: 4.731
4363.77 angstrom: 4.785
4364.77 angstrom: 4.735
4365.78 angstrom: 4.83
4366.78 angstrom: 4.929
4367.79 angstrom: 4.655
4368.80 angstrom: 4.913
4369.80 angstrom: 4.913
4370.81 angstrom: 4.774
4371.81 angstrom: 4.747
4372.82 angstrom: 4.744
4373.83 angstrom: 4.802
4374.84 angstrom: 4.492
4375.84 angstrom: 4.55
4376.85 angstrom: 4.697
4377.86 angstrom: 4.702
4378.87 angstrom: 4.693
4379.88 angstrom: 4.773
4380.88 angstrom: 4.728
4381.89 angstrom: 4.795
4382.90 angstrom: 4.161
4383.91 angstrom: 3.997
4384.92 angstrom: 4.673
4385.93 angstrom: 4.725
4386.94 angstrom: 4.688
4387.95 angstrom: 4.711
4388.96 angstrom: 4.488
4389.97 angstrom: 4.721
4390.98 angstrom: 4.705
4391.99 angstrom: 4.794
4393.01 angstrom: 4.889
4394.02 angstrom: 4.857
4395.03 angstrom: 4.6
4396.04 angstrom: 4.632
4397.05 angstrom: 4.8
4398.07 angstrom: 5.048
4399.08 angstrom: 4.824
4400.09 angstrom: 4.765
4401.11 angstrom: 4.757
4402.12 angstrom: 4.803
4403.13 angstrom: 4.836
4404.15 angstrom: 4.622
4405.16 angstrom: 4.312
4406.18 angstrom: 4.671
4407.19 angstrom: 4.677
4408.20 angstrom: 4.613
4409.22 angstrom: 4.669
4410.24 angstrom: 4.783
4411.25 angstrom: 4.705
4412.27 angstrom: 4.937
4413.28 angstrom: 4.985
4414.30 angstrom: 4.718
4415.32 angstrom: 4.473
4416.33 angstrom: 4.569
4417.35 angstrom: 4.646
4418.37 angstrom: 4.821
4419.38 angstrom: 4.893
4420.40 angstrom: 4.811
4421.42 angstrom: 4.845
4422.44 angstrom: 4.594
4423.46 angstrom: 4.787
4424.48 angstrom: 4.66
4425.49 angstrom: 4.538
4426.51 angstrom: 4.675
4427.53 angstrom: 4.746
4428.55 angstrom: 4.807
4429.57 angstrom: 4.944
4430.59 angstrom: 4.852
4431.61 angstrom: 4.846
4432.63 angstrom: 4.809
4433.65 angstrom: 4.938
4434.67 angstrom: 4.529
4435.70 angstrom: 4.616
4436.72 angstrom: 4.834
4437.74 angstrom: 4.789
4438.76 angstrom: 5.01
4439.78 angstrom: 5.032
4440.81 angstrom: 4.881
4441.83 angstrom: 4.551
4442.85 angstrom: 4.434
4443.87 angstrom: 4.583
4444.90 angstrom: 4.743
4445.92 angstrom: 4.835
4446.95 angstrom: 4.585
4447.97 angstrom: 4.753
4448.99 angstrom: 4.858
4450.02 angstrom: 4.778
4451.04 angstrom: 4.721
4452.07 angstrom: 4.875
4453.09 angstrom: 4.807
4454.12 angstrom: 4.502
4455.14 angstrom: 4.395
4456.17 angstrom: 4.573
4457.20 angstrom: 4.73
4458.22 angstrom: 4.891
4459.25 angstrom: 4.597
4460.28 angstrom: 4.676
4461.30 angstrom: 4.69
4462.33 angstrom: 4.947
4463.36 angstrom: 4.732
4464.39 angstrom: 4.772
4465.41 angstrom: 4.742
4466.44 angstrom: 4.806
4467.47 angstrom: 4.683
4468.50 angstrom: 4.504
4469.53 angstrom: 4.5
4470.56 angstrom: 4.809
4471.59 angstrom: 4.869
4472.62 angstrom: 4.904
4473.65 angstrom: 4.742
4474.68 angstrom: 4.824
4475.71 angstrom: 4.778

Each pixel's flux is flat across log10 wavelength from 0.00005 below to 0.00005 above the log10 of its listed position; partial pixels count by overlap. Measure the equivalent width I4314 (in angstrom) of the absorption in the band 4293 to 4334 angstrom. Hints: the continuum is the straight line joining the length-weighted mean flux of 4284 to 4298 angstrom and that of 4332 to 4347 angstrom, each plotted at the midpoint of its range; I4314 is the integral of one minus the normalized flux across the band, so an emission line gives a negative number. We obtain -1.53 angstrom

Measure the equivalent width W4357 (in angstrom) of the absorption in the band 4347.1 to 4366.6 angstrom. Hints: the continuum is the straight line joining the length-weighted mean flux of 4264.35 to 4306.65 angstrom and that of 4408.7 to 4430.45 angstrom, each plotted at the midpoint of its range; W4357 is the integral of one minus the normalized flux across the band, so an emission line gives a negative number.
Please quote -0.4 angstrom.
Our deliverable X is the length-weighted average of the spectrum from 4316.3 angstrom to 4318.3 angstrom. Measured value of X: 4.53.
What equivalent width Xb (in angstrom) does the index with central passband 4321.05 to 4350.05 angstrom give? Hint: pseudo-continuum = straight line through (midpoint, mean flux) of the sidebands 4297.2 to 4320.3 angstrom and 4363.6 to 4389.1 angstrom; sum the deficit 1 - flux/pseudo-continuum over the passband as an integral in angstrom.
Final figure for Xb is 1.3 angstrom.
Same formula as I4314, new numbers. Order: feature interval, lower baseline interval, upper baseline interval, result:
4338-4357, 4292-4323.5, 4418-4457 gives 1.2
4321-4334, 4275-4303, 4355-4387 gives 0.2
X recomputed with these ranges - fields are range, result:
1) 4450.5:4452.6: 4.81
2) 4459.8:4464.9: 4.77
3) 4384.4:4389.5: 4.66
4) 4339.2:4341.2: 2.73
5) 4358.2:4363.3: 4.83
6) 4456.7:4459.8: 4.74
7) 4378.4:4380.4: 4.75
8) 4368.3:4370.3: 4.93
